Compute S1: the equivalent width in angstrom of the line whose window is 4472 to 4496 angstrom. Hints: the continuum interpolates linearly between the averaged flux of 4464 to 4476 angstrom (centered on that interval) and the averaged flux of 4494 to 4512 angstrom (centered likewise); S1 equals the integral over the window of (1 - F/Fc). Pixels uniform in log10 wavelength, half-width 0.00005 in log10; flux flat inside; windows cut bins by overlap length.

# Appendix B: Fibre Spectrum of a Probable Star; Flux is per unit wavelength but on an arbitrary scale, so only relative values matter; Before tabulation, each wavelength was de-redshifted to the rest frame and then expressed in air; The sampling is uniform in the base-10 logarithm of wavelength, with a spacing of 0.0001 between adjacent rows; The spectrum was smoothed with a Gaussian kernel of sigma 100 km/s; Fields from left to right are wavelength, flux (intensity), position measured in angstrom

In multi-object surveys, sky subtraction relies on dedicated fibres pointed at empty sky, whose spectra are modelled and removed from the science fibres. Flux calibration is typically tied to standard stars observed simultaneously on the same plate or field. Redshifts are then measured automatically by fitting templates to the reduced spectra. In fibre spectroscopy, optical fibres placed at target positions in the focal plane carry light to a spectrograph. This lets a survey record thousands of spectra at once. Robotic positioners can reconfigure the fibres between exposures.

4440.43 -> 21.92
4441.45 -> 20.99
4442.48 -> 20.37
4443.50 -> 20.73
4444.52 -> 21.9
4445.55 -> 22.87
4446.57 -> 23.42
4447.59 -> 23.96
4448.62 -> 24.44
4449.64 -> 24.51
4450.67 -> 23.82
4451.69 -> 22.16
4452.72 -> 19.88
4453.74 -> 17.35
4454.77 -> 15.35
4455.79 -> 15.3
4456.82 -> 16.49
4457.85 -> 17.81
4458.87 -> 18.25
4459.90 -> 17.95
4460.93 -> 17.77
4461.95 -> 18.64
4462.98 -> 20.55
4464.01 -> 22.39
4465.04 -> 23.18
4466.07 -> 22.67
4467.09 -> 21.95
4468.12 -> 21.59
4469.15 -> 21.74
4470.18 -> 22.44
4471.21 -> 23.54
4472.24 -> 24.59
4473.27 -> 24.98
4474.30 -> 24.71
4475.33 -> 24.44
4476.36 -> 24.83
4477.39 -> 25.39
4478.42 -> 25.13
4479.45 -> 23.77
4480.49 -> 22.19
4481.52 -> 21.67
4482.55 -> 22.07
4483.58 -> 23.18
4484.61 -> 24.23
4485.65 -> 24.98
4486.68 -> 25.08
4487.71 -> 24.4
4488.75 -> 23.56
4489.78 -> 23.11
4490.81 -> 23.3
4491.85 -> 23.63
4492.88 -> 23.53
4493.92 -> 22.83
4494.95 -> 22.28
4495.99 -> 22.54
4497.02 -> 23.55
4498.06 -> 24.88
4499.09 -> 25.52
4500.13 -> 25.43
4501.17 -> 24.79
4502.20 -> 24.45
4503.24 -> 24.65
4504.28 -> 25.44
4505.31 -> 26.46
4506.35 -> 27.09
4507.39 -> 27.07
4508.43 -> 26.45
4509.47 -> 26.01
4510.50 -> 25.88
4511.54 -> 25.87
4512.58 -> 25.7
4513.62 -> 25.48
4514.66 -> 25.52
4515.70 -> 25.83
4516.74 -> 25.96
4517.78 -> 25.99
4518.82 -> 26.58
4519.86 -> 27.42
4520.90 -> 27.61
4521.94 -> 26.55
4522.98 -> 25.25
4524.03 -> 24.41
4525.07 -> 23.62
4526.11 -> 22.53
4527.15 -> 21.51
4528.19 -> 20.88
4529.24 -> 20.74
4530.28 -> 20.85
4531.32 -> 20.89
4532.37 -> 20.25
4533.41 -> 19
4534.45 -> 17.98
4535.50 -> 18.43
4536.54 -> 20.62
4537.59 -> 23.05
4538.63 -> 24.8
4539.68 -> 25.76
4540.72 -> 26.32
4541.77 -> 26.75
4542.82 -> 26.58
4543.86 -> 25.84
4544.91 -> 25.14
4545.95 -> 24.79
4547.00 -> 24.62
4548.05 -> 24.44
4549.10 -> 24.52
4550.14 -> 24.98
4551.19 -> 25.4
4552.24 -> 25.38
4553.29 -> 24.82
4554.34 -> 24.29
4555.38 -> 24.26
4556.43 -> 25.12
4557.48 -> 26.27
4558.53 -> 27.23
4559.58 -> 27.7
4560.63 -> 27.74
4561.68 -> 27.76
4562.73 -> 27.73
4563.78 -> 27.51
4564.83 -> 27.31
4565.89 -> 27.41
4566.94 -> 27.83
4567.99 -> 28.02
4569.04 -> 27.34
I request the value 0.25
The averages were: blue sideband 23.2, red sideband 25.1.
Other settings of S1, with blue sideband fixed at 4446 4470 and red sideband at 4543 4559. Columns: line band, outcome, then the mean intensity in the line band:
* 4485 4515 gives -2.9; 24.8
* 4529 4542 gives 1.4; 21.9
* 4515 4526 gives -1.0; 25.8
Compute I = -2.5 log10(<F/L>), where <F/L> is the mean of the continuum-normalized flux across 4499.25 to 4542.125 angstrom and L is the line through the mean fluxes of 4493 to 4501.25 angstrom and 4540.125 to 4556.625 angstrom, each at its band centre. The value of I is 0.01 mag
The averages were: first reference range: 23.9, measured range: 24.3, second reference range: 25.2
